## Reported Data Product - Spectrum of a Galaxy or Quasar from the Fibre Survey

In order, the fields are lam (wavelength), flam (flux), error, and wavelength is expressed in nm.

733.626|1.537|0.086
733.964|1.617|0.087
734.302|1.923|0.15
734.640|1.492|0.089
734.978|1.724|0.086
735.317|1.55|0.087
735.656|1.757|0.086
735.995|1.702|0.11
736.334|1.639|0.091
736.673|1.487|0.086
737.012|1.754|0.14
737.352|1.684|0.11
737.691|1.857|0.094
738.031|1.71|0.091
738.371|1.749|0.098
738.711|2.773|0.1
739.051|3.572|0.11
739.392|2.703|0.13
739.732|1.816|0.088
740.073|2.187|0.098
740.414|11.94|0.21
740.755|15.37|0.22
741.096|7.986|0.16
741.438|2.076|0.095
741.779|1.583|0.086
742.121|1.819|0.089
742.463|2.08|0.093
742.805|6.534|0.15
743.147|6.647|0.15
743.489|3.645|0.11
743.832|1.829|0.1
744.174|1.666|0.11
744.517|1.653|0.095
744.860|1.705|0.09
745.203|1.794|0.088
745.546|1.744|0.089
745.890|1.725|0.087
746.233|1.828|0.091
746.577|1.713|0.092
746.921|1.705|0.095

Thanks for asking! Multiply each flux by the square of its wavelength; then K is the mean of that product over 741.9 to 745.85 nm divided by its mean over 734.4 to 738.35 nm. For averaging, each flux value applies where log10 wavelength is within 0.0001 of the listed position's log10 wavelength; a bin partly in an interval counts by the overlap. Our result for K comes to 1.7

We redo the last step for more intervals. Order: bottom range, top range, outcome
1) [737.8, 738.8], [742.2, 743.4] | 2.39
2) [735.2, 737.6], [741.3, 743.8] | 2.09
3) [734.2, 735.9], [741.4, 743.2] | 2.04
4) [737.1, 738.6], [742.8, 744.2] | 2.28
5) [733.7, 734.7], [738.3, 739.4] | 1.67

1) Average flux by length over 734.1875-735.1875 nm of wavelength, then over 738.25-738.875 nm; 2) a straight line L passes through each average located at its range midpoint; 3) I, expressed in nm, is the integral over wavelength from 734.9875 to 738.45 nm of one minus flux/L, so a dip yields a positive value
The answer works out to 0.54 nm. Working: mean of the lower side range 1.7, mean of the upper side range 2.3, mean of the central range 1.69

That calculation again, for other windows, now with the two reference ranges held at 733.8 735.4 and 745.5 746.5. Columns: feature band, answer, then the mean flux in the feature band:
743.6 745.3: -0.044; 1.79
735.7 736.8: 0.033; 1.63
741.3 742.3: -0.053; 1.82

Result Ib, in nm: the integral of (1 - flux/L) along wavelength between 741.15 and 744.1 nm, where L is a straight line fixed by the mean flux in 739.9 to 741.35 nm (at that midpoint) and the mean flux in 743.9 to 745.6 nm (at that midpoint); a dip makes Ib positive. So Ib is 0.94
